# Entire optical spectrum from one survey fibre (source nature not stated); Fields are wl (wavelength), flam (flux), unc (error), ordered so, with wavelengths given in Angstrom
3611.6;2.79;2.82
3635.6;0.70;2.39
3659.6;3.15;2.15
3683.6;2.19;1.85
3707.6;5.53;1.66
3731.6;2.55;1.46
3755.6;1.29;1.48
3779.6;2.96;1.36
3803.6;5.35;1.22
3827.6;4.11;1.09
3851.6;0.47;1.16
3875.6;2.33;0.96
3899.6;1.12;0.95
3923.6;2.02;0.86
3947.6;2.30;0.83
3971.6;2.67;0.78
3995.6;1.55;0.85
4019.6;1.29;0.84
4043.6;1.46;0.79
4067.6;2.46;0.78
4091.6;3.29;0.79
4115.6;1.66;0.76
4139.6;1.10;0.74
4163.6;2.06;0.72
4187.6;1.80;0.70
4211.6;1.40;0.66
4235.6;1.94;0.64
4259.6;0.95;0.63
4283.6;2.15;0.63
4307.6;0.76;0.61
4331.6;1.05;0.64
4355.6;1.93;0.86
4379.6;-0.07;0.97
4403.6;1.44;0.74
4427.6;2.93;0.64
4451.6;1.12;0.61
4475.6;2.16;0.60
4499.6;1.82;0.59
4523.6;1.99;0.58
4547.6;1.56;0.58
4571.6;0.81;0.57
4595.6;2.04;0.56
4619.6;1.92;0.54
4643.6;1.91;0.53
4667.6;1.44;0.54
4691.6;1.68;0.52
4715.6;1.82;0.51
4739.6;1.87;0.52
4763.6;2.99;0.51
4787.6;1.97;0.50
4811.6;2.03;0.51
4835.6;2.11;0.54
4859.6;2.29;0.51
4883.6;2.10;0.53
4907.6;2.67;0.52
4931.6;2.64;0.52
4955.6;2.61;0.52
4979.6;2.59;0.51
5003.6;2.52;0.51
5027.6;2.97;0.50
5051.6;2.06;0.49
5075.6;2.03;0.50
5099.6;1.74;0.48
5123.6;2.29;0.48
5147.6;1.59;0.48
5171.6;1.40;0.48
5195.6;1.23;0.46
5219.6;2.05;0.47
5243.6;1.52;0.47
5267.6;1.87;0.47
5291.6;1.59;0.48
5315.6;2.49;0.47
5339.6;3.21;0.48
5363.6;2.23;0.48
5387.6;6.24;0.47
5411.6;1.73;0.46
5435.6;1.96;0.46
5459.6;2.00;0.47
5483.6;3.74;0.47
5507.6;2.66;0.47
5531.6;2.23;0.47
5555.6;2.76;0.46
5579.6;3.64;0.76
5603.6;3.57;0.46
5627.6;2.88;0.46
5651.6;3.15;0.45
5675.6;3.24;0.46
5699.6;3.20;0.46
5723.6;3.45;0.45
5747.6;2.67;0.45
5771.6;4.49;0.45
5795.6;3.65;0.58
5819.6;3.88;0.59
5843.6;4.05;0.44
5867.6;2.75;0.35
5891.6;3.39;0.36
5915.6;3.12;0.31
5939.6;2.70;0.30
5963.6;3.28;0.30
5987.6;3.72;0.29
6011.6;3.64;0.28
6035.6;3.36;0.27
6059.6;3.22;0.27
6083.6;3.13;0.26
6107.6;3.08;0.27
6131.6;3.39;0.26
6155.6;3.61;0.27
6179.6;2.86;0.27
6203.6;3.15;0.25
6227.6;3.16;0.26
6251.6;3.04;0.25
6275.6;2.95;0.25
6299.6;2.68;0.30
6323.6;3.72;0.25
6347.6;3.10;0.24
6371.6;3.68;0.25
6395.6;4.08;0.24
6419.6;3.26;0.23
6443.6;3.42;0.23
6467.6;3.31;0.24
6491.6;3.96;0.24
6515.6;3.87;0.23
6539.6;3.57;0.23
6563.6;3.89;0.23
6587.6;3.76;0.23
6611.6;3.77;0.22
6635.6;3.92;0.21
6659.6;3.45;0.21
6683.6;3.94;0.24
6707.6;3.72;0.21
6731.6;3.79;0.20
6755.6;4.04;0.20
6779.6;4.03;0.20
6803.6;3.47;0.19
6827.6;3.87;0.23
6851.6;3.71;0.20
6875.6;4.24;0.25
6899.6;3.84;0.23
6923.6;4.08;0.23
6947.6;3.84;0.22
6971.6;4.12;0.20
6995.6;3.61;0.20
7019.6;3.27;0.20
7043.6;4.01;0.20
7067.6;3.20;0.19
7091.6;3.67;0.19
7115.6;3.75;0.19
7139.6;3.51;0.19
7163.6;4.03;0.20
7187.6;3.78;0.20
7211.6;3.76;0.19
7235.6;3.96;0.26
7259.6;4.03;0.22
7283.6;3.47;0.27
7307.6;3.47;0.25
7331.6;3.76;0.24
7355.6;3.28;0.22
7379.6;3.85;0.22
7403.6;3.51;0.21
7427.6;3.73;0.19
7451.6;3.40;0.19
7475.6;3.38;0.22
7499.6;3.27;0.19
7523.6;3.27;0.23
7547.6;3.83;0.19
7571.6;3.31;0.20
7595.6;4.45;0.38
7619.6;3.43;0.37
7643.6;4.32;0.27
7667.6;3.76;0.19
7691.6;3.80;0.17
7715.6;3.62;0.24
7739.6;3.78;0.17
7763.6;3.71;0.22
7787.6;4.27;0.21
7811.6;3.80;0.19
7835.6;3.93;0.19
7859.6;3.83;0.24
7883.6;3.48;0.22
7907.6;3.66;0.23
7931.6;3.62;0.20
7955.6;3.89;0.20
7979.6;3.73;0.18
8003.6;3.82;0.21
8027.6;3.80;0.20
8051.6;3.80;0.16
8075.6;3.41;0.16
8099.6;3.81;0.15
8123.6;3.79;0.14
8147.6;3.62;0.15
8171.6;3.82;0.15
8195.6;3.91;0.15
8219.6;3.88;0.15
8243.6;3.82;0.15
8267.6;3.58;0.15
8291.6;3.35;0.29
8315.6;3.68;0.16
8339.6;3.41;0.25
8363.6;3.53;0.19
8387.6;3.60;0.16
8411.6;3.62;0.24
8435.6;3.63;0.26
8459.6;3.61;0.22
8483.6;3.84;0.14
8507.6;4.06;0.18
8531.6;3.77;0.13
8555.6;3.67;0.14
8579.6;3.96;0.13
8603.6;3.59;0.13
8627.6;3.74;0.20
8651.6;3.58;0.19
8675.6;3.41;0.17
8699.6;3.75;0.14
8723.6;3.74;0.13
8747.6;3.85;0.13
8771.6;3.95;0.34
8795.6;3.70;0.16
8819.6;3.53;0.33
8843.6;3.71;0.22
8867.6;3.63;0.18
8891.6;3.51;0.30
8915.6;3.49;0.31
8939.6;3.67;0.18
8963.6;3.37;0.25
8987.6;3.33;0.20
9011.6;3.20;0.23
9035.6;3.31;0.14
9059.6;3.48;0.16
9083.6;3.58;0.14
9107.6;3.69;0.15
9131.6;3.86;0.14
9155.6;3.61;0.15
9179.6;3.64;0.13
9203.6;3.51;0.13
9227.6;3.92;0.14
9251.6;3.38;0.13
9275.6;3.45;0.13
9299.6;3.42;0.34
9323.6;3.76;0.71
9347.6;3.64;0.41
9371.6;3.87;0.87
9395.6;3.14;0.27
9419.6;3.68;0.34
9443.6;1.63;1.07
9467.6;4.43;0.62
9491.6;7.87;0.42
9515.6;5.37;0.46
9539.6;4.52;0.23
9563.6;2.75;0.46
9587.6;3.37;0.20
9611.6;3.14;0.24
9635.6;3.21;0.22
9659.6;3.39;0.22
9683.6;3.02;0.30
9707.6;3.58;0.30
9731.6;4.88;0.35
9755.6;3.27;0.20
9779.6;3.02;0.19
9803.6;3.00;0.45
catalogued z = 0.45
